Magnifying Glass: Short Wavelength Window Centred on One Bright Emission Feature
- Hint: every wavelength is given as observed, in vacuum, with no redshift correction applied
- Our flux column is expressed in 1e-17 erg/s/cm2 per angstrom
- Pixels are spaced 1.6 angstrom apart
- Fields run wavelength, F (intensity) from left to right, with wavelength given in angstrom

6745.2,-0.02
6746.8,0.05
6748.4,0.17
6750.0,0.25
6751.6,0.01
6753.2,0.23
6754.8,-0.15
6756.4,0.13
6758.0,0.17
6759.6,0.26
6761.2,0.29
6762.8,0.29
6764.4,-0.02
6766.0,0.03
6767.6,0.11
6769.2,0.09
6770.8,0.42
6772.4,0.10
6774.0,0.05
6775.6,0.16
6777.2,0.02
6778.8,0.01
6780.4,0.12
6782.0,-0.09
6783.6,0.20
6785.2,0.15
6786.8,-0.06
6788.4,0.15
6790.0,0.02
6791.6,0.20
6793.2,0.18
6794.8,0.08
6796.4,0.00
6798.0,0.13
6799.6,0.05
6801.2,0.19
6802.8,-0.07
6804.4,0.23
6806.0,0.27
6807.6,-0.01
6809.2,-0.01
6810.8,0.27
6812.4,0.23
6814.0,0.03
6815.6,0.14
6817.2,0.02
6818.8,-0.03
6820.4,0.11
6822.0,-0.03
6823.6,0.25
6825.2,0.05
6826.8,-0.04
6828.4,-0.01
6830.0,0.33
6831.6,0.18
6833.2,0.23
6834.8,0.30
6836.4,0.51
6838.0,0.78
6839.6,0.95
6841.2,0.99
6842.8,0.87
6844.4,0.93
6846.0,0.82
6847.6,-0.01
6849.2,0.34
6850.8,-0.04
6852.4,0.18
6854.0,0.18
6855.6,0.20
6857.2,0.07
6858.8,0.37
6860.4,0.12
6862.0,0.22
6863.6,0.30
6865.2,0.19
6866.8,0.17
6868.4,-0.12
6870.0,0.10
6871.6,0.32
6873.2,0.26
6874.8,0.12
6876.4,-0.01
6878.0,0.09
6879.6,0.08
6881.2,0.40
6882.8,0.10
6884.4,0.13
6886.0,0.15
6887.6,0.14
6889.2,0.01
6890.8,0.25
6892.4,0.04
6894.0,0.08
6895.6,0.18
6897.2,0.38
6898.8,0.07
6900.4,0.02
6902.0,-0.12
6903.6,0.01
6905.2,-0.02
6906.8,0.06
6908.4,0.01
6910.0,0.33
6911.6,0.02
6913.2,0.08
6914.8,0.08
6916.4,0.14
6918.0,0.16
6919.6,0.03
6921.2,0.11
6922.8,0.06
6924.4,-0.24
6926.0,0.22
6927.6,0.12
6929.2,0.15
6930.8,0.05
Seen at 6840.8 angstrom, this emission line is [O II]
